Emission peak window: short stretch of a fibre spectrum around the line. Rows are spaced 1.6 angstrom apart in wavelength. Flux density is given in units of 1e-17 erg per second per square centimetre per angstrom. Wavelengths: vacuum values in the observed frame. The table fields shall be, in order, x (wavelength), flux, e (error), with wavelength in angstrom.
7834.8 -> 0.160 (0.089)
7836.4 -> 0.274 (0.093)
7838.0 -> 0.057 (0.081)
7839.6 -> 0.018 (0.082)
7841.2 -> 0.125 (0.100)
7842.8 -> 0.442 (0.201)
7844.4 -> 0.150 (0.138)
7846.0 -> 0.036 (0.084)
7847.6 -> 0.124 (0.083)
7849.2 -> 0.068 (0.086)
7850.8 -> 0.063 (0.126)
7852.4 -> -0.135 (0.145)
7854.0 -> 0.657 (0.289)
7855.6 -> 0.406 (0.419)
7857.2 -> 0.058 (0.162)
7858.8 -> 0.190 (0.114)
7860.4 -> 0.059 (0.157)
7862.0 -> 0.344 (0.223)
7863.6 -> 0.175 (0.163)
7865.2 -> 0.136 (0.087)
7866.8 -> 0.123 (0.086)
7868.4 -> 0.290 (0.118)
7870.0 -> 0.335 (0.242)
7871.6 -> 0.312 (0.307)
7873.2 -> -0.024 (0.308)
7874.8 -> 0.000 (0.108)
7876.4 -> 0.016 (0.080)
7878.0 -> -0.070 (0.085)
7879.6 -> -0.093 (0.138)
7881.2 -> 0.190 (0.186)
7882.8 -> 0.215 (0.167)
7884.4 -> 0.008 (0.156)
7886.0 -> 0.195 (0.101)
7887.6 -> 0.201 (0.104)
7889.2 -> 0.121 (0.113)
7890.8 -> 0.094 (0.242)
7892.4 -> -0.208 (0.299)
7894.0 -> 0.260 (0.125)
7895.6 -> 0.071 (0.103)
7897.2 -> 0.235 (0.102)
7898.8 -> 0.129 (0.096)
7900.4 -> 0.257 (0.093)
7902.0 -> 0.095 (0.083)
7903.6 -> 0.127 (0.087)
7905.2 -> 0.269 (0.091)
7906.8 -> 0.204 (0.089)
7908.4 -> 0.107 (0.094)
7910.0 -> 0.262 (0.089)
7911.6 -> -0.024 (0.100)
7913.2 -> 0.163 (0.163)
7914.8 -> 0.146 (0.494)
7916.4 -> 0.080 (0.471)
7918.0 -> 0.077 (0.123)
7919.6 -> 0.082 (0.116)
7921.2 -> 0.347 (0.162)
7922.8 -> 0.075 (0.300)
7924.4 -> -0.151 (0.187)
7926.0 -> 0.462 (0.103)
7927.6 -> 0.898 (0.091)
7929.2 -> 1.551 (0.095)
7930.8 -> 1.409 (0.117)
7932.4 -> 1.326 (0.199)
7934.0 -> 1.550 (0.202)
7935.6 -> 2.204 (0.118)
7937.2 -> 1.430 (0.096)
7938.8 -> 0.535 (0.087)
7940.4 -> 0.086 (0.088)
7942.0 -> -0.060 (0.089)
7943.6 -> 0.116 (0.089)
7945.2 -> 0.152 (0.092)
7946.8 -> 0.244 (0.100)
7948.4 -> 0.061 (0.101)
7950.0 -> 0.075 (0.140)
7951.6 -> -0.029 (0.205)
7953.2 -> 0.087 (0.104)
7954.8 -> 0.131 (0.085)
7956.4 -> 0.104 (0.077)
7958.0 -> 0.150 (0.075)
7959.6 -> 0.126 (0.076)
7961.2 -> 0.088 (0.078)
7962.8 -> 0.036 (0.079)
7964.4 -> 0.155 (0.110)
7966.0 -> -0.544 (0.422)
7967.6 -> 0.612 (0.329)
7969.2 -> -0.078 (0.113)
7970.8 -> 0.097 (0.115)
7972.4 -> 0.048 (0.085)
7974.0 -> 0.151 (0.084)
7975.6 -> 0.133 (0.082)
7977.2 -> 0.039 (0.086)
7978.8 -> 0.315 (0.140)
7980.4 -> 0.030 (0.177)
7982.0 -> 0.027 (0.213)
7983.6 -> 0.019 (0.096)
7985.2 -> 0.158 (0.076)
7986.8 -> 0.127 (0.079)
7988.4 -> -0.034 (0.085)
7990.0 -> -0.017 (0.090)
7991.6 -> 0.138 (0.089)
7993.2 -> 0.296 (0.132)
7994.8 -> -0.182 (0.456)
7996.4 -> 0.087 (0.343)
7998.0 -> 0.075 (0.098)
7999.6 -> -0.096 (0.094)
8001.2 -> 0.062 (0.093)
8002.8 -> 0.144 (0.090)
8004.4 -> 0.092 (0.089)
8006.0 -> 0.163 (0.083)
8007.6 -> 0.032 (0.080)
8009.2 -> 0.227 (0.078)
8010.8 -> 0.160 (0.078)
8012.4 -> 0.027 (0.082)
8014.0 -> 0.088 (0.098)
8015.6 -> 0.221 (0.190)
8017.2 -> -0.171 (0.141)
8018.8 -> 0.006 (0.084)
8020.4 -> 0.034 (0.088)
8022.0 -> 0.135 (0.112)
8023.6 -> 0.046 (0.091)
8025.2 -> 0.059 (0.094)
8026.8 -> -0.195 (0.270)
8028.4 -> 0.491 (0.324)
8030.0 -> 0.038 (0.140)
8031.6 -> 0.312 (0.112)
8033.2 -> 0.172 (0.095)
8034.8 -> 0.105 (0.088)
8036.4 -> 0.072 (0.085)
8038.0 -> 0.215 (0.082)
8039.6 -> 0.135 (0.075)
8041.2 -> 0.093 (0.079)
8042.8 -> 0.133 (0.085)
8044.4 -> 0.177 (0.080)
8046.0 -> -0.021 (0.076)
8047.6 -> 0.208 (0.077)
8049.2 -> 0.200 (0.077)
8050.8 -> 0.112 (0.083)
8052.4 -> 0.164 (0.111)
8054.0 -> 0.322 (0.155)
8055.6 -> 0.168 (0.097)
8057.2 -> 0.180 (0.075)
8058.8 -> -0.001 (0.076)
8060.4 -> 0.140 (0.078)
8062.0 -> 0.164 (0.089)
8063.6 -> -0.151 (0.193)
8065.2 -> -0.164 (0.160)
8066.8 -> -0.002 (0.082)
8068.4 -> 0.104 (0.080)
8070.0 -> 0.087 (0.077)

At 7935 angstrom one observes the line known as [O II]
